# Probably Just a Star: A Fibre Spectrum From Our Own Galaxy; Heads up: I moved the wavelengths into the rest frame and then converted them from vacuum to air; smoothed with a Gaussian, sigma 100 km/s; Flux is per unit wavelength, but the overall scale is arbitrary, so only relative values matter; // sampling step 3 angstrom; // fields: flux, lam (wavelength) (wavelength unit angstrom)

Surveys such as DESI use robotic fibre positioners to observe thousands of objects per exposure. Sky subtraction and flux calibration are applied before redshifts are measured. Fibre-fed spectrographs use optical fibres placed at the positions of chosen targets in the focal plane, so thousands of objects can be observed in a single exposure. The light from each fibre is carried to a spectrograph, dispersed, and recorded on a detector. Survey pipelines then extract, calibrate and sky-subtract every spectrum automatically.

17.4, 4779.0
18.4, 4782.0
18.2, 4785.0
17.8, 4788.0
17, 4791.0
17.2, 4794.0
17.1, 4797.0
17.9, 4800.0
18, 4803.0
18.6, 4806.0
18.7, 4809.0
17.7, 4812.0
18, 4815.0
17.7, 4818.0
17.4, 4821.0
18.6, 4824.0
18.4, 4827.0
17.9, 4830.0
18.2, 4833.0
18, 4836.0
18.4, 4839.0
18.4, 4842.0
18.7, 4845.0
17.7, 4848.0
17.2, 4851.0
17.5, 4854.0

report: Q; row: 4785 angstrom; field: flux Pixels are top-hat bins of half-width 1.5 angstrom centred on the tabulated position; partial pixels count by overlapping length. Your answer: 18.2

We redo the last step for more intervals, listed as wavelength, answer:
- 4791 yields 17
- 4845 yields 18.7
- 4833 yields 18.2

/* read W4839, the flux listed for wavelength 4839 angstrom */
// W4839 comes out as 18.4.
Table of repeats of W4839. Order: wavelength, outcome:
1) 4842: 18.4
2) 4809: 18.7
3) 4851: 17.2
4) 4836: 18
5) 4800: 17.9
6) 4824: 18.6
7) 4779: 17.4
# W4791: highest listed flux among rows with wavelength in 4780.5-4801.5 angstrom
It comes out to 18.4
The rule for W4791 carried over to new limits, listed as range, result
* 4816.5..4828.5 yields 18.6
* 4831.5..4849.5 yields 18.7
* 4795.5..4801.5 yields 17.9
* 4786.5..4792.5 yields 17.8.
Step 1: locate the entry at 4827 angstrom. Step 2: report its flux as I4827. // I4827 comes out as 18.4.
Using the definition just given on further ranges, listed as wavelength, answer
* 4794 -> 17.2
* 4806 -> 18.6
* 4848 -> 17.7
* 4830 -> 17.9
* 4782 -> 18.4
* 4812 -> 17.7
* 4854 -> 17.5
